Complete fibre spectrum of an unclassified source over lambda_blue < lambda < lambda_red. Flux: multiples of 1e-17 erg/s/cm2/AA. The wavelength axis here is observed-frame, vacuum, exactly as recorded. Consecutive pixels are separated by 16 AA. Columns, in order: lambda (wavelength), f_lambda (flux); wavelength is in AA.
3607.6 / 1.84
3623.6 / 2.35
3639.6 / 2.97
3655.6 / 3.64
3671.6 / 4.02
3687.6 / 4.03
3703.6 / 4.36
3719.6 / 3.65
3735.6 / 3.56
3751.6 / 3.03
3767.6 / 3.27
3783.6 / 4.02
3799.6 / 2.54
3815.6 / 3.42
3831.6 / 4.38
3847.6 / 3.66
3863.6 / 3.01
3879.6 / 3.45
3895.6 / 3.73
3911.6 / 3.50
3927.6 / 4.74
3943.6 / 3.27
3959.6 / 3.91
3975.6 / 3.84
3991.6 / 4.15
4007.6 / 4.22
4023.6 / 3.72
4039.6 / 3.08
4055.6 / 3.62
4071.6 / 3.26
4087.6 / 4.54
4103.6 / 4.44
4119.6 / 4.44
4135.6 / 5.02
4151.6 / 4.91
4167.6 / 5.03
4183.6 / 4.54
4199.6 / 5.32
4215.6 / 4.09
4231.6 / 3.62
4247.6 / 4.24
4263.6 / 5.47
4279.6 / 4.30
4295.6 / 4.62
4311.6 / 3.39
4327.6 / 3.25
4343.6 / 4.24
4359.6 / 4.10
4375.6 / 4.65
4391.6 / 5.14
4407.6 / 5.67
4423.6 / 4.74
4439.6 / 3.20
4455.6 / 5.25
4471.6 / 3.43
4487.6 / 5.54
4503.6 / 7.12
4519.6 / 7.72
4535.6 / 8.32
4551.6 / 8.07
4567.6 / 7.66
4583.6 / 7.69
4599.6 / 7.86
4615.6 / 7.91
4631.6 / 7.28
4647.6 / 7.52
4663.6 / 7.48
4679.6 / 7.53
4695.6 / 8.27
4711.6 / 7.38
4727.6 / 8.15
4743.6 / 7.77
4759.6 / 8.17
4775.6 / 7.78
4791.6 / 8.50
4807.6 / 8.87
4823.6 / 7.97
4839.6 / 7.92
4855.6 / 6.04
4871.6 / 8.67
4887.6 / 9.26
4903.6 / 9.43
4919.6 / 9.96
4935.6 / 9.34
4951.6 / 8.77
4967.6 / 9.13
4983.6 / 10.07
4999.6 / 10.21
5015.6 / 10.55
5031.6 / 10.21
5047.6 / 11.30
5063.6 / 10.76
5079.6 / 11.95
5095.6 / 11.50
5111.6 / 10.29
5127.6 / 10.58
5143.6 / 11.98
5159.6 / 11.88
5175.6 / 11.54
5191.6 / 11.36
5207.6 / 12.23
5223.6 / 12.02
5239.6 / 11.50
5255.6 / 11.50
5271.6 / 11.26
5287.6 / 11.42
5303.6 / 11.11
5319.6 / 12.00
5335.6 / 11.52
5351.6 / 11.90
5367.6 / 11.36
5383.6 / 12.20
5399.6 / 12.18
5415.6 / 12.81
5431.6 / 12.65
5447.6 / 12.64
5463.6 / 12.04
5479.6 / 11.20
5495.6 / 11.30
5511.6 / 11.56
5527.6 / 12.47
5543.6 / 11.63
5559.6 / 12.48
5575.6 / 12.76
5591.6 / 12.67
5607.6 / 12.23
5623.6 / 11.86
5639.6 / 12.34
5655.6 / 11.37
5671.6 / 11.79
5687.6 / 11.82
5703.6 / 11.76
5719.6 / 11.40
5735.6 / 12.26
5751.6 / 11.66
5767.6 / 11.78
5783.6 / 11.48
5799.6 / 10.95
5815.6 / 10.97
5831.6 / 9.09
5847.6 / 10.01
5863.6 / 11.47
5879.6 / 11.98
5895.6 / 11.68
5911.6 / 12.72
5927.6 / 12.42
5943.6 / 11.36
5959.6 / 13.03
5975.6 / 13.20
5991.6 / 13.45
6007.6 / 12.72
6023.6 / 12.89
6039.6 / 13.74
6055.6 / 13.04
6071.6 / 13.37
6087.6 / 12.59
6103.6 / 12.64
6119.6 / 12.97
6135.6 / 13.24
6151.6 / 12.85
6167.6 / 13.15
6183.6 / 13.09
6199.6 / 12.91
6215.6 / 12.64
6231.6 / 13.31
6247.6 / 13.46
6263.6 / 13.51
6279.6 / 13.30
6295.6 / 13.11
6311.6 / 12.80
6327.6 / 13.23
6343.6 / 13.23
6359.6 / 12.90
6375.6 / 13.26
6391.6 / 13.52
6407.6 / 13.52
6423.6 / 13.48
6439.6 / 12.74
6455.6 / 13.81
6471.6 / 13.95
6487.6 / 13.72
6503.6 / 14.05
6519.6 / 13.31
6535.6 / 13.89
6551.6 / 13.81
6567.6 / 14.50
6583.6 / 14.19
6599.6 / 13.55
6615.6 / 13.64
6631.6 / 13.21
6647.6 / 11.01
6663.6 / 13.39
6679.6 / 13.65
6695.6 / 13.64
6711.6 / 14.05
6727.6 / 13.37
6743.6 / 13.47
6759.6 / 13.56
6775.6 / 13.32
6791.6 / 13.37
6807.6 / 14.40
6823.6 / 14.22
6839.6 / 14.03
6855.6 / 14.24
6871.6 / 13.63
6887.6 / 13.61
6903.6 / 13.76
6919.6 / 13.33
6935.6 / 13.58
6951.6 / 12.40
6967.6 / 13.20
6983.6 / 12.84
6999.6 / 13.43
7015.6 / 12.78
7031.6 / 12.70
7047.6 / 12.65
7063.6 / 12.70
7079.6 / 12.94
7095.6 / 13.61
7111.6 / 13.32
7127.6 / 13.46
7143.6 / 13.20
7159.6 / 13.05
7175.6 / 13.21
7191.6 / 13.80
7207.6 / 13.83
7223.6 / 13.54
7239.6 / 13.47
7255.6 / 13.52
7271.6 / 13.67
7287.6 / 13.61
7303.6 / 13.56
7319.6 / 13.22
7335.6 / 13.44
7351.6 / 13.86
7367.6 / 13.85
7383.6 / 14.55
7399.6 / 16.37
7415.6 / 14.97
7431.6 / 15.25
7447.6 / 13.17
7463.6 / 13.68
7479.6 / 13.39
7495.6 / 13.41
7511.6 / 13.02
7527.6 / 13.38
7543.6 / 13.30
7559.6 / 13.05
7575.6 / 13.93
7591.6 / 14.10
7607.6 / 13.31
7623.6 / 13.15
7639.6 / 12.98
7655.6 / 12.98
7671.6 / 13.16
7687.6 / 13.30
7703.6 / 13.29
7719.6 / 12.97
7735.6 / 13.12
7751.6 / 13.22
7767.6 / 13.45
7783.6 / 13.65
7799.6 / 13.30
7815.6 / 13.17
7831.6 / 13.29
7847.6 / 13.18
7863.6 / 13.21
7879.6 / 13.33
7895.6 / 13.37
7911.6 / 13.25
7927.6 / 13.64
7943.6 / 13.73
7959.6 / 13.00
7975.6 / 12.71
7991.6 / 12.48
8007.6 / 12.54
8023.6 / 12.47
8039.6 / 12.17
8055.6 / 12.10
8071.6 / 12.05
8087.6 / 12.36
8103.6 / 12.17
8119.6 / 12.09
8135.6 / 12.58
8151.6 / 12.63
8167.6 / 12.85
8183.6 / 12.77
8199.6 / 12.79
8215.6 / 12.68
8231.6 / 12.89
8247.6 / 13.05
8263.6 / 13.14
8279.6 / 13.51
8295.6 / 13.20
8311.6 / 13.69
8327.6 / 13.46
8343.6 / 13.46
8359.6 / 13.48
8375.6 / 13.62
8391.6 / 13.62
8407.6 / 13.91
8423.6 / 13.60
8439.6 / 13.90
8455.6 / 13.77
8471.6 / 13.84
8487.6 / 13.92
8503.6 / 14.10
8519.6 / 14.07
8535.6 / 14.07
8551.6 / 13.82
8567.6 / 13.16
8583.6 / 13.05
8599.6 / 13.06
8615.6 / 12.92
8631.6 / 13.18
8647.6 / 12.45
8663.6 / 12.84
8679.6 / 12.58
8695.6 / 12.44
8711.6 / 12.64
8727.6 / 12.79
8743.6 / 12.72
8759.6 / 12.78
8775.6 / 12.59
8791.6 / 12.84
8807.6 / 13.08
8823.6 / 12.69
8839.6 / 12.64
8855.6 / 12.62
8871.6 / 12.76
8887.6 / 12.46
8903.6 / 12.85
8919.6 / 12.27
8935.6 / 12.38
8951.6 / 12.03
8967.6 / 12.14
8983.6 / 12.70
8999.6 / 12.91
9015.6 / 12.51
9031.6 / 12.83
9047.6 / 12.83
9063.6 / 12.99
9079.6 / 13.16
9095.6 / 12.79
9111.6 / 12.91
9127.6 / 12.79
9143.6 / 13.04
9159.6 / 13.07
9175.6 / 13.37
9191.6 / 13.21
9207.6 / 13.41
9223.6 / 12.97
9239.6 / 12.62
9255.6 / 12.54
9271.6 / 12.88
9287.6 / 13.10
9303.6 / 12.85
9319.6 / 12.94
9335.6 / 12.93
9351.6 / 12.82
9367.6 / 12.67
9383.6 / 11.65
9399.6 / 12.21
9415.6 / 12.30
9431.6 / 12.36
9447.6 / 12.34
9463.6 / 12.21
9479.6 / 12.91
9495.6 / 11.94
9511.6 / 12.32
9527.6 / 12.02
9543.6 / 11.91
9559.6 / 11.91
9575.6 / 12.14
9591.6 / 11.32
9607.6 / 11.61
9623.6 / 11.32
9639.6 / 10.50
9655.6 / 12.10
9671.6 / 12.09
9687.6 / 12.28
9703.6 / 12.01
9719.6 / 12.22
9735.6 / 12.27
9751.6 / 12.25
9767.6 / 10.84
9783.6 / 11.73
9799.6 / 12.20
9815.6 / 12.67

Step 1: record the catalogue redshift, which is 0.13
